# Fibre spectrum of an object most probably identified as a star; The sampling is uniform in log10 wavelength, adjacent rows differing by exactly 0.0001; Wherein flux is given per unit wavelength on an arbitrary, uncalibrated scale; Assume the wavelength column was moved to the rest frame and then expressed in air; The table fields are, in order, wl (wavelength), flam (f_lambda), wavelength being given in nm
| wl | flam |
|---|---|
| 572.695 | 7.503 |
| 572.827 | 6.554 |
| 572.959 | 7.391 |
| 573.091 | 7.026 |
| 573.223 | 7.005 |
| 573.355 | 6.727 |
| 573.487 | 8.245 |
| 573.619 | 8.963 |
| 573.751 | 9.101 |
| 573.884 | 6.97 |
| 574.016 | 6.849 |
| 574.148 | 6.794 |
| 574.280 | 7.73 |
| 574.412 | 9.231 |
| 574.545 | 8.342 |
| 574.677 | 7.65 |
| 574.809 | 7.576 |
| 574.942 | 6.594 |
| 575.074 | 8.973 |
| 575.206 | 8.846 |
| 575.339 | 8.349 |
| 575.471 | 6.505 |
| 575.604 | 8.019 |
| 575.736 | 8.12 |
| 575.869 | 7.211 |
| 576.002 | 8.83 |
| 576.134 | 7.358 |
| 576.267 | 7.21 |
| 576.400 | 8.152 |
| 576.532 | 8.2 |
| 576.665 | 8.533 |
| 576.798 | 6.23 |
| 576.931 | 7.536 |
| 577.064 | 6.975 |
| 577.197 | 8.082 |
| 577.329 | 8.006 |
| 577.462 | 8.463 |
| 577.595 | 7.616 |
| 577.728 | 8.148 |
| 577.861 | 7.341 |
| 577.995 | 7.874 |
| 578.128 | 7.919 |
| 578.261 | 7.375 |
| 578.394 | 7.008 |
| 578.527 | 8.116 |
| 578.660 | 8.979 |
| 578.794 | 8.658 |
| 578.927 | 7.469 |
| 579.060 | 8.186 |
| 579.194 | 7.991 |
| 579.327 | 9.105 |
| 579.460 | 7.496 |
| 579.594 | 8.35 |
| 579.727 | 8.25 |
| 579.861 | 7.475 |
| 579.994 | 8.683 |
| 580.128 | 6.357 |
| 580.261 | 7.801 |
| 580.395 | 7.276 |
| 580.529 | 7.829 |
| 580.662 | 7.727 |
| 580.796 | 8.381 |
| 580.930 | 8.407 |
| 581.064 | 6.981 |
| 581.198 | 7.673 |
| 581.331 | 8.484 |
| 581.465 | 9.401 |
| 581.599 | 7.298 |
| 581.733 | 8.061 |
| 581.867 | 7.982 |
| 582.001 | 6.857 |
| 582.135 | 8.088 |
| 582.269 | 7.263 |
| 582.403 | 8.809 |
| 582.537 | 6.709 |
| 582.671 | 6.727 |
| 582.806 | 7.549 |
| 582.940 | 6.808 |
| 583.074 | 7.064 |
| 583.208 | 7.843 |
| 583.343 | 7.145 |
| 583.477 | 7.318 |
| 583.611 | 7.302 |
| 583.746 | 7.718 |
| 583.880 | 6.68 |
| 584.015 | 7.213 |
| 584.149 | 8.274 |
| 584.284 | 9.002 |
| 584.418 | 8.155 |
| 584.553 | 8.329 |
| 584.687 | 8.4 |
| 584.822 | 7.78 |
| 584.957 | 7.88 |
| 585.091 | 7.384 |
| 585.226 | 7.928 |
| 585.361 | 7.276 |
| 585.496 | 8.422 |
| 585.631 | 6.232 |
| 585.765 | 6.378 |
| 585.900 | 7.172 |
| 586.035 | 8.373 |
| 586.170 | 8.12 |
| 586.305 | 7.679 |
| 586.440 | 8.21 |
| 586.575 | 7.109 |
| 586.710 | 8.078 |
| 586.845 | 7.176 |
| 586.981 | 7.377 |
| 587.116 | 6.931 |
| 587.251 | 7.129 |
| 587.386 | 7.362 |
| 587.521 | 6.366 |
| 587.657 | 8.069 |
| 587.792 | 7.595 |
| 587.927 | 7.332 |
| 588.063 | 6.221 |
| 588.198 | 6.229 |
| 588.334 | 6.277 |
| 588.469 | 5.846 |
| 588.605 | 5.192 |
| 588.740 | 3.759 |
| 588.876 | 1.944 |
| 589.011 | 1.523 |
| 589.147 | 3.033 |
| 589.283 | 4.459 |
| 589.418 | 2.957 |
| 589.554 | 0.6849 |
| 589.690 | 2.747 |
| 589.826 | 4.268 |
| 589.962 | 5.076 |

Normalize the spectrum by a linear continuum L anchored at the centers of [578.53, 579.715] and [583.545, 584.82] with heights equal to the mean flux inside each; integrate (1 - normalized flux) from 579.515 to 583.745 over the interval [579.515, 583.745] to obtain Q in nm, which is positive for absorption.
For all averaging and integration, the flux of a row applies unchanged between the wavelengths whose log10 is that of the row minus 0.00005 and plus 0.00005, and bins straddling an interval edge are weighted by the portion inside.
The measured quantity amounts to 0.21 nm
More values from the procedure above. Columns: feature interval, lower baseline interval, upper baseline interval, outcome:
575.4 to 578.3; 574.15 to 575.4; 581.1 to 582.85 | 0.095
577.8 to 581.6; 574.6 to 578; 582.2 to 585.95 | -0.132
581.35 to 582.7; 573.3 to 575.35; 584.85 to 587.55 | -0.027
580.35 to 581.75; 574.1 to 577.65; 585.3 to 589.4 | -0.154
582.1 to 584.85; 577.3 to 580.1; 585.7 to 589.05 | -0.156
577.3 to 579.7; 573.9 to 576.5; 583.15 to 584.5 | -0.081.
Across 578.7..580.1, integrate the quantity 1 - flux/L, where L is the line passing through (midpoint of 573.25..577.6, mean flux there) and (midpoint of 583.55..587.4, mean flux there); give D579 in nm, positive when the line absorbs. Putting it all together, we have -0.071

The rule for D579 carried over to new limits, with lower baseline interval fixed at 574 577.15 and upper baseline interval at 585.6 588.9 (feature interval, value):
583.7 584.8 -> -0.145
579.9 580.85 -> -0.044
